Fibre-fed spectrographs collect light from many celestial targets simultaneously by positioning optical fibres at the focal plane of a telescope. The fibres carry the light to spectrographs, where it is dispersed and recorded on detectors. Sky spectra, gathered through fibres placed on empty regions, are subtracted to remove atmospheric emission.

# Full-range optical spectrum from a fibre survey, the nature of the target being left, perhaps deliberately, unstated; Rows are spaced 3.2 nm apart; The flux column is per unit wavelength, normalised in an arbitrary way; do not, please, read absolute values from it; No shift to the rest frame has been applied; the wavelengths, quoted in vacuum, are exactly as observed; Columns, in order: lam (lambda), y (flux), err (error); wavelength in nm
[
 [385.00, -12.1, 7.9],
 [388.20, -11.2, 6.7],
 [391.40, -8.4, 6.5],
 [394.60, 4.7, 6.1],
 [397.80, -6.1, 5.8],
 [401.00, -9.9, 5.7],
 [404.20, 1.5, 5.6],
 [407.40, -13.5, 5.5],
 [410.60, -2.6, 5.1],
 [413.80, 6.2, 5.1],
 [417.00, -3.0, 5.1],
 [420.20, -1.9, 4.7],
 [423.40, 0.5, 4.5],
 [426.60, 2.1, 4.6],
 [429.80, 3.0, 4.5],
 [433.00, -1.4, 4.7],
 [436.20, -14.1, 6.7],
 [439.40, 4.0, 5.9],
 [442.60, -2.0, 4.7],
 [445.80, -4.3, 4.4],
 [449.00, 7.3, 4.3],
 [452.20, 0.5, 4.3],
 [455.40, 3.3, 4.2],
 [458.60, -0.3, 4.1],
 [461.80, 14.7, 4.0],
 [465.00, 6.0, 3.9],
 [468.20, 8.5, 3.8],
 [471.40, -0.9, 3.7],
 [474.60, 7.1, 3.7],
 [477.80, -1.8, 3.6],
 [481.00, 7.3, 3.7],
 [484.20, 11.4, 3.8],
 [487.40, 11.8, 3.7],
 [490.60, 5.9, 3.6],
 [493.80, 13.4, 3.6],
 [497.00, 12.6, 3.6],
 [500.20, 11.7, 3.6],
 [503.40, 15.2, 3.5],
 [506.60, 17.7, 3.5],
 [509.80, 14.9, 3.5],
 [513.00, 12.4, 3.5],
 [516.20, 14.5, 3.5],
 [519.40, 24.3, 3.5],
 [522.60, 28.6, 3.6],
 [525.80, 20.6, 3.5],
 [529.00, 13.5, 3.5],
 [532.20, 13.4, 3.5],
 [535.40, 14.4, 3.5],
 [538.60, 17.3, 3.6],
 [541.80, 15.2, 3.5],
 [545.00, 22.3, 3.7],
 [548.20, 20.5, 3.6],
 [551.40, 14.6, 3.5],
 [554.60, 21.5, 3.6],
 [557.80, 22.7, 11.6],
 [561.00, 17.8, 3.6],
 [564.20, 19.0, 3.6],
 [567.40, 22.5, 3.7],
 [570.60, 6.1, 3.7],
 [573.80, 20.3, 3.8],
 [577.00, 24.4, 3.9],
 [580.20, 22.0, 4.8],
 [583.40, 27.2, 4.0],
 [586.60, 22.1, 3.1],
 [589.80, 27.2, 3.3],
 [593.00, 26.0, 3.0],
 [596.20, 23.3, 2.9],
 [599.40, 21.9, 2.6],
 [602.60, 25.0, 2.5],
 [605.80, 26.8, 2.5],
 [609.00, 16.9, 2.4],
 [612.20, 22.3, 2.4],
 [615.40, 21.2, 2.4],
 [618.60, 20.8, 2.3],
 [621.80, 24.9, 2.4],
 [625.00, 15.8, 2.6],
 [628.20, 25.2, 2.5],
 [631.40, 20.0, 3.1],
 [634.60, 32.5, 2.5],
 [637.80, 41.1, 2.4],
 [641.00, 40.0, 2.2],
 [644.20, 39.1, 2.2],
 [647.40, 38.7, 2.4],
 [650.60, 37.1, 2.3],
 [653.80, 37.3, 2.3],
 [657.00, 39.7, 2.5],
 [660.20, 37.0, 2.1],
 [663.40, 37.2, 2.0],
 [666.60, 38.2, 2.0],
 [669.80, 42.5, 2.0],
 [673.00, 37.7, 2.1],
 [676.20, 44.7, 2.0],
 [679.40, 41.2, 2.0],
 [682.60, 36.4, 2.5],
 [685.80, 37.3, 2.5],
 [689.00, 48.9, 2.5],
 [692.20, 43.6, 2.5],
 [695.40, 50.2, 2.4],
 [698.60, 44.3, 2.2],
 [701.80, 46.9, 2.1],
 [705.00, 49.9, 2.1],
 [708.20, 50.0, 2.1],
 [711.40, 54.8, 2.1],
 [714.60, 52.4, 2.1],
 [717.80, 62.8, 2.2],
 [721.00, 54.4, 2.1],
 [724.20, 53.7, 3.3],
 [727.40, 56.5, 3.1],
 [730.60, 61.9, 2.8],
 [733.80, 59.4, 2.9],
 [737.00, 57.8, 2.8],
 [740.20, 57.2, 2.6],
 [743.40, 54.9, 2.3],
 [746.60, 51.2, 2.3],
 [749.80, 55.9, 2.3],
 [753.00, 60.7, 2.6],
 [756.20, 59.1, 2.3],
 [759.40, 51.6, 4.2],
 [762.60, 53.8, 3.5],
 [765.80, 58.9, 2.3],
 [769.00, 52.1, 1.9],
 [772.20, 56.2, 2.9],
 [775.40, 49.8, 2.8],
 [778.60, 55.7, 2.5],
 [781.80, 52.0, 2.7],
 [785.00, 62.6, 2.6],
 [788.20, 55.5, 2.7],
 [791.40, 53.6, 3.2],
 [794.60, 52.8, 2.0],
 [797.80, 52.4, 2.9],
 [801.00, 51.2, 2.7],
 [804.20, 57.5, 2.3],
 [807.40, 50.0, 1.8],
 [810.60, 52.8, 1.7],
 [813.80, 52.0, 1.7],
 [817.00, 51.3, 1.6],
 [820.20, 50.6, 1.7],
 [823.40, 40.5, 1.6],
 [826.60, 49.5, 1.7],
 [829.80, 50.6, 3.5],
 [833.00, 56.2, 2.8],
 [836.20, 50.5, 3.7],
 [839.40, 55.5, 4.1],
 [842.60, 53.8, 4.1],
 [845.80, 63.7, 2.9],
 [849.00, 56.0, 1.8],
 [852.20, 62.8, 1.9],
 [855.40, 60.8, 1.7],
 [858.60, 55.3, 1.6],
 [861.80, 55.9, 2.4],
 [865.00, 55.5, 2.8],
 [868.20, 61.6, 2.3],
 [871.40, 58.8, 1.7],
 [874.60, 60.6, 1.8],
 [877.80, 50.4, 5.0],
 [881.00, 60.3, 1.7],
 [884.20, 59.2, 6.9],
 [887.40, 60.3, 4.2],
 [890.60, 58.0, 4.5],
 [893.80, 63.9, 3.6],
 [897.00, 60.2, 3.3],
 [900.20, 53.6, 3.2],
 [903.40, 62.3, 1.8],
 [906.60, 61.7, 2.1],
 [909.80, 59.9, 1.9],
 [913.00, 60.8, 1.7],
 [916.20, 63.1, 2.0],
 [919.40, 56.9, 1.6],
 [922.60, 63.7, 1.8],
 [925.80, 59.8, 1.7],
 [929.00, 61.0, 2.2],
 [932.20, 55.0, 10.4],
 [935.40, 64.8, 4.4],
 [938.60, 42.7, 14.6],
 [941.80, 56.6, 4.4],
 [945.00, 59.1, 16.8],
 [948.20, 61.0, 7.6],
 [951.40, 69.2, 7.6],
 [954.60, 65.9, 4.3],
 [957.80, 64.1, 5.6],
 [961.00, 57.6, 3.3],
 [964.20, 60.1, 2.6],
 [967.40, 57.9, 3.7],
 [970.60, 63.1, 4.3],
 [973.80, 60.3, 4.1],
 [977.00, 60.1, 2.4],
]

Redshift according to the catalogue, 0.591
